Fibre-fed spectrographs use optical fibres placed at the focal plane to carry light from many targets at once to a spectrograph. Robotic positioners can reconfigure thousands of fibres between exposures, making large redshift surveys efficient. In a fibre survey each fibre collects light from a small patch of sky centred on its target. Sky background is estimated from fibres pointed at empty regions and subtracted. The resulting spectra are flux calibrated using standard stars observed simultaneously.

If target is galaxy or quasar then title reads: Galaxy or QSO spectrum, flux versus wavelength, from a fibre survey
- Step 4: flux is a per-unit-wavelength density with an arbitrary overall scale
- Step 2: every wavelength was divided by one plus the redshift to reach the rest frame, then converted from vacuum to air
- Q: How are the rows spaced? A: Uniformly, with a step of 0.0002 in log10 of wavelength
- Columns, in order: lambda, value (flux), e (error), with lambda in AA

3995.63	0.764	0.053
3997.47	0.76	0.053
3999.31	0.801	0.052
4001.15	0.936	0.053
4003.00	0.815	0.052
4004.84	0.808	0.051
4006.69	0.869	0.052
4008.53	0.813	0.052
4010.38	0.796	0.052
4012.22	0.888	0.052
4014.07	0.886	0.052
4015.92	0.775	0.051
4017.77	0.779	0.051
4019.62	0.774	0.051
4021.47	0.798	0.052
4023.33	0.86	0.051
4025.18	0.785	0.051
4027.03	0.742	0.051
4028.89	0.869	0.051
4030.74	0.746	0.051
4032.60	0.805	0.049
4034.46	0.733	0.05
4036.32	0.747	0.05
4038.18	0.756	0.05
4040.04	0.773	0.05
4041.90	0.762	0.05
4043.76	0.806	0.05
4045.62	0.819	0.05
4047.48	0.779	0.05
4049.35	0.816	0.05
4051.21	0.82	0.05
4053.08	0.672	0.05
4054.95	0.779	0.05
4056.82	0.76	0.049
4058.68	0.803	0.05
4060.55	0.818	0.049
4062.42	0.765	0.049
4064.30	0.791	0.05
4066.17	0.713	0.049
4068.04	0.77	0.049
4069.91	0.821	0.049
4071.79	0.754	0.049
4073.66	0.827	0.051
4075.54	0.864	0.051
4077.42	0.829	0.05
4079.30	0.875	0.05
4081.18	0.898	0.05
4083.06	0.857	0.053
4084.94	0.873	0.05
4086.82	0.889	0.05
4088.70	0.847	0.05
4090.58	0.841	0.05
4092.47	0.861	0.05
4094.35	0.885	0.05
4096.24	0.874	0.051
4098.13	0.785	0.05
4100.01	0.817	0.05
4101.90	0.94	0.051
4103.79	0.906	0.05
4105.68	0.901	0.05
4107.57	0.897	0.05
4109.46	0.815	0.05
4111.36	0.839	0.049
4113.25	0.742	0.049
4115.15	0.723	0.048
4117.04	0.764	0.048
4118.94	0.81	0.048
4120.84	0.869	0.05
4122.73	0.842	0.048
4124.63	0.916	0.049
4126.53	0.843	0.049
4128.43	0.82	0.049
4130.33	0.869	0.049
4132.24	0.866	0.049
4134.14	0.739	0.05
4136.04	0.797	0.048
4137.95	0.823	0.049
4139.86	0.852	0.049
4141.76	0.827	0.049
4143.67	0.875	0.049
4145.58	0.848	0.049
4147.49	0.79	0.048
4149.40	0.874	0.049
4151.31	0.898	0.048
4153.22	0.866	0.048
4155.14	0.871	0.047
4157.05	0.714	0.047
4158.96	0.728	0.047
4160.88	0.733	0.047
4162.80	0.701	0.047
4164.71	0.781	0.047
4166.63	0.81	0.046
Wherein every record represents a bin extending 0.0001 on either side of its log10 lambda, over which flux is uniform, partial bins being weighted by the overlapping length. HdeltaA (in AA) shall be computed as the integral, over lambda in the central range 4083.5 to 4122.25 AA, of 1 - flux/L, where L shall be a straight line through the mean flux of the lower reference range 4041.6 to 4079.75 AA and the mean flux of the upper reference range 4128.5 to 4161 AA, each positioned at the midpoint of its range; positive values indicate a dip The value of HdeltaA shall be -1.7 AA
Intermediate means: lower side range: 0.792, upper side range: 0.824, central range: 0.844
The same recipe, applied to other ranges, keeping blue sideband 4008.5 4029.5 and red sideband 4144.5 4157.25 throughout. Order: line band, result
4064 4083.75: 0.18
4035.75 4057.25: 1.17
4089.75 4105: -0.60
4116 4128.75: 0.00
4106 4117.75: 0.46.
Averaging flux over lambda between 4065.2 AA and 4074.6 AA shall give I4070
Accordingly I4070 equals 0.778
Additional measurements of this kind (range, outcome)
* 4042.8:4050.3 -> 0.806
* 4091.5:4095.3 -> 0.872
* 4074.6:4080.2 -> 0.855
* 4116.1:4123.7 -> 0.822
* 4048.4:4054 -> 0.769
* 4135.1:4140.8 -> 0.823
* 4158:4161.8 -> 0.731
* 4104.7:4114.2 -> 0.839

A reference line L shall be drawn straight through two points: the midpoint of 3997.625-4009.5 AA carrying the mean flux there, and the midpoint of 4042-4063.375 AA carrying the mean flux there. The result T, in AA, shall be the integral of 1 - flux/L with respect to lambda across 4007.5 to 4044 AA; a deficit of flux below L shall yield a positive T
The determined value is 0.8 AA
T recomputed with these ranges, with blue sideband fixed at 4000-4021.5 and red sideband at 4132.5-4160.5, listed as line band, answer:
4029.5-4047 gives 1.13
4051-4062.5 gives 0.76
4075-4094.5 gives -0.94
